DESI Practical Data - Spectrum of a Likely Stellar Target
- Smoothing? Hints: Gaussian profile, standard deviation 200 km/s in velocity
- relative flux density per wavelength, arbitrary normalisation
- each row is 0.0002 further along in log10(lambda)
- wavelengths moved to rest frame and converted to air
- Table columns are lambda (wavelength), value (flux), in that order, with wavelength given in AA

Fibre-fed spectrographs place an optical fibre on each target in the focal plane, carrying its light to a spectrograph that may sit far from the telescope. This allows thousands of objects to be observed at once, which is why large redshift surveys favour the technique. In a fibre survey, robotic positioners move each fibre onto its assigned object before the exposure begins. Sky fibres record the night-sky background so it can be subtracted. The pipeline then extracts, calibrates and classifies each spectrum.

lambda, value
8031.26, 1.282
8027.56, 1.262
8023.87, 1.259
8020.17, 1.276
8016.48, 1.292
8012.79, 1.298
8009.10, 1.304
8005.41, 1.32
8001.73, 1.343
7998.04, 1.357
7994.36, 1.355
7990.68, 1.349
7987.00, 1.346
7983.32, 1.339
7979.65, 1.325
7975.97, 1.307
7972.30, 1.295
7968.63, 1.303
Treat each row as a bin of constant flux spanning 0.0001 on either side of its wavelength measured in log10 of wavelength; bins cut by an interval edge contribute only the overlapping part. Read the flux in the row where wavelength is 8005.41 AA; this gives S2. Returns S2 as 1.32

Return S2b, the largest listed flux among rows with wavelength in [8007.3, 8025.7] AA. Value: 1.304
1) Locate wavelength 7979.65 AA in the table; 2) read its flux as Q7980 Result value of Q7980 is 1.325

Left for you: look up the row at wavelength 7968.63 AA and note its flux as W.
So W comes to 1.303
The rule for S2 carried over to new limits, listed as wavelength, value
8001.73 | 1.343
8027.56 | 1.262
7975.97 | 1.307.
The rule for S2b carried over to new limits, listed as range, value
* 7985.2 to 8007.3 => 1.357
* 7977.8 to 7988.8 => 1.346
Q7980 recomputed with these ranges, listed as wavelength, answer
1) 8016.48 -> 1.292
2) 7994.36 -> 1.355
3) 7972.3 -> 1.295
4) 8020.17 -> 1.276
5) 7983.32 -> 1.339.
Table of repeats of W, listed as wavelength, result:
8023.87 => 1.259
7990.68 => 1.349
